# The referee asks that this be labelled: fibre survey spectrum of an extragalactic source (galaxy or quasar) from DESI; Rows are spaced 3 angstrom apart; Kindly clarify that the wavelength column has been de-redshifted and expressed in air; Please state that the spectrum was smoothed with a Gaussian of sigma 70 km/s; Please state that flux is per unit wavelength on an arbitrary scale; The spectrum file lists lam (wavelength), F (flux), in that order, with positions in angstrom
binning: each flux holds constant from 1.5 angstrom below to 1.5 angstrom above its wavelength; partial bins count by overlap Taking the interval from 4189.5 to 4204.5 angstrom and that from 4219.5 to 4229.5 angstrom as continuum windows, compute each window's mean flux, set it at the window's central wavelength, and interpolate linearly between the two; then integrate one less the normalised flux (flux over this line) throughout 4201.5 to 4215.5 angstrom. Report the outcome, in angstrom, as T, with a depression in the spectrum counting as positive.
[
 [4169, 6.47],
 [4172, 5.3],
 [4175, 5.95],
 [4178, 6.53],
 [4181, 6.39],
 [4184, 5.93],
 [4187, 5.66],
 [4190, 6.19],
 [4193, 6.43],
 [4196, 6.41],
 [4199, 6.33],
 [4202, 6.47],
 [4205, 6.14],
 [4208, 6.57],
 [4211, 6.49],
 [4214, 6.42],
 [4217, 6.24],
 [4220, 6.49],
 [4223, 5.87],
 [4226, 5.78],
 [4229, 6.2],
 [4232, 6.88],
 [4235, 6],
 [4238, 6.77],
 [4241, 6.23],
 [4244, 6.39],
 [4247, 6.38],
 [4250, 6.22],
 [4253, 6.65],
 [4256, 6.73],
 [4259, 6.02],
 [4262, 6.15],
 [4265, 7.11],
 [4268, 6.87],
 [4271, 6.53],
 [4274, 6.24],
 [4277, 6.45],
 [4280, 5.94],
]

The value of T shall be -0.4 angstrom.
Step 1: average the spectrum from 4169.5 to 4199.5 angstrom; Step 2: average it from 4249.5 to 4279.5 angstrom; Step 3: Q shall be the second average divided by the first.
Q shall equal 1.1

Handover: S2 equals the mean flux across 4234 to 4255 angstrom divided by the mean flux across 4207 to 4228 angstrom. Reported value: 1.02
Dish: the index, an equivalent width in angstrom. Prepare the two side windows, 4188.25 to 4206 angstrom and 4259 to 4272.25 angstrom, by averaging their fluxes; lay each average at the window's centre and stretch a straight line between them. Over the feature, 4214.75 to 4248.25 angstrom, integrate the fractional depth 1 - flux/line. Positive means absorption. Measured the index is 0.9 angstrom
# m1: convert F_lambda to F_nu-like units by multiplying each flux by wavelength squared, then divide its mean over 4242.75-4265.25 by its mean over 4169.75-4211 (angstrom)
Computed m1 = 1.07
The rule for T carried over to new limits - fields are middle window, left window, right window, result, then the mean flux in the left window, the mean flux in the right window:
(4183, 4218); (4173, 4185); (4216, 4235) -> -0.46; 6.17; 6.22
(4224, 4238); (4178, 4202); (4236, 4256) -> 0.29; 6.23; 6.45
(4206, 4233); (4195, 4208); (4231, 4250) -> 0.30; 6.36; 6.41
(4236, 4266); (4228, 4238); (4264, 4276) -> 0.44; 6.43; 6.66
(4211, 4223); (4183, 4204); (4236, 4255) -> -0.04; 6.21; 6.44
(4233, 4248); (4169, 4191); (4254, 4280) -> -0.07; 6.02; 6.48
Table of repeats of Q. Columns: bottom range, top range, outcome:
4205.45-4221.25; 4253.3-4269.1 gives 1.02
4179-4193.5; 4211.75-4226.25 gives 1.02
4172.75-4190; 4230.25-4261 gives 1.06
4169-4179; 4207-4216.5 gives 1.08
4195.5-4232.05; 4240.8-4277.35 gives 1.03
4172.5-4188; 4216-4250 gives 1.04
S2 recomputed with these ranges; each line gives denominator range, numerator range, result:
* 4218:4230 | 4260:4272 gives 1.09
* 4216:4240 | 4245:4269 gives 1.04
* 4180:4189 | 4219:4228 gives 1.01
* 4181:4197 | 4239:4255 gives 1.04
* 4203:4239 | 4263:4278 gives 1.05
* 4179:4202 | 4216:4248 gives 1.01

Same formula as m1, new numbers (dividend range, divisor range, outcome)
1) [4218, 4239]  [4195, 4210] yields 0.99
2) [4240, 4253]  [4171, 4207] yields 1.06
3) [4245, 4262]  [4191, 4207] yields 1.03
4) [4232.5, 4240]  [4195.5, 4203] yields 1.02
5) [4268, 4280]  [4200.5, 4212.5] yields 1.03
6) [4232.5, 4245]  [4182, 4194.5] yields 1.08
